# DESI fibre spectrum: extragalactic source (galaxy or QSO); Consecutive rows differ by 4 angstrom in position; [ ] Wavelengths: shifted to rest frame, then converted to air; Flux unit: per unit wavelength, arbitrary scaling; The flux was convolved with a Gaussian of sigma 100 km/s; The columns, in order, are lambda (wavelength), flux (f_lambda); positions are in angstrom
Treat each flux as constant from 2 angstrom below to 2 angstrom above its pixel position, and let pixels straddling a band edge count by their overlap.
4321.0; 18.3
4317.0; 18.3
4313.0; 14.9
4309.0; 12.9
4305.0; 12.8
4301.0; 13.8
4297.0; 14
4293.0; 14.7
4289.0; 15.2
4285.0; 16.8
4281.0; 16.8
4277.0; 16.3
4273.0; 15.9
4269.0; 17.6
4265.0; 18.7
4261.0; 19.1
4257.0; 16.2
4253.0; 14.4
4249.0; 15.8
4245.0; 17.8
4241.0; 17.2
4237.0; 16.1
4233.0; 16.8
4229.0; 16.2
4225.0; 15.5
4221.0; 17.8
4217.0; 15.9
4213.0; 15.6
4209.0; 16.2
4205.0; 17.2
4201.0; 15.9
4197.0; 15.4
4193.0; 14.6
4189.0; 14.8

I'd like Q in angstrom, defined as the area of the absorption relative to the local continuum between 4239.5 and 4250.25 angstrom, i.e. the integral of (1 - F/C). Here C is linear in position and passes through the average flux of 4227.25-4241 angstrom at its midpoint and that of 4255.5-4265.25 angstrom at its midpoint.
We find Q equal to 0.1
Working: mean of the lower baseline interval 16.5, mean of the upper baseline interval 18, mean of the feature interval 17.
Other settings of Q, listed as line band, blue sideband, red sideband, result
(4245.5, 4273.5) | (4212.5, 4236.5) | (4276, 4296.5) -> -1.6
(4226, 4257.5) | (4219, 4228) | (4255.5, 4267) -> 1.8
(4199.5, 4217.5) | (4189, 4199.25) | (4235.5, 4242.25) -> -0.8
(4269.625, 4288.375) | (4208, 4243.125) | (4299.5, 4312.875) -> -2.7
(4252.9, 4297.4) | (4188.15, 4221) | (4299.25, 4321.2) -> -3.6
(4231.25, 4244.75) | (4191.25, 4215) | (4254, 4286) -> -0.3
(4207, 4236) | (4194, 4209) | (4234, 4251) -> 0.2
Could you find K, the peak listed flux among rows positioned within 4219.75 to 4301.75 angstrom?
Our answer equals 19.1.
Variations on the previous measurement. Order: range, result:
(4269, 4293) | 17.6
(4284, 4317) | 18.3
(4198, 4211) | 17.2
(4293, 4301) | 14.7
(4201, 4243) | 17.8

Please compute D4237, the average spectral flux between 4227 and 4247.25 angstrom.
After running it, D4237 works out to 16.8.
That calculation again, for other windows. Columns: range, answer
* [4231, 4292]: 16.7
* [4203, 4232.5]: 16.4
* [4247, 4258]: 15.4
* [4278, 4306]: 15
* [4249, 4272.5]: 17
